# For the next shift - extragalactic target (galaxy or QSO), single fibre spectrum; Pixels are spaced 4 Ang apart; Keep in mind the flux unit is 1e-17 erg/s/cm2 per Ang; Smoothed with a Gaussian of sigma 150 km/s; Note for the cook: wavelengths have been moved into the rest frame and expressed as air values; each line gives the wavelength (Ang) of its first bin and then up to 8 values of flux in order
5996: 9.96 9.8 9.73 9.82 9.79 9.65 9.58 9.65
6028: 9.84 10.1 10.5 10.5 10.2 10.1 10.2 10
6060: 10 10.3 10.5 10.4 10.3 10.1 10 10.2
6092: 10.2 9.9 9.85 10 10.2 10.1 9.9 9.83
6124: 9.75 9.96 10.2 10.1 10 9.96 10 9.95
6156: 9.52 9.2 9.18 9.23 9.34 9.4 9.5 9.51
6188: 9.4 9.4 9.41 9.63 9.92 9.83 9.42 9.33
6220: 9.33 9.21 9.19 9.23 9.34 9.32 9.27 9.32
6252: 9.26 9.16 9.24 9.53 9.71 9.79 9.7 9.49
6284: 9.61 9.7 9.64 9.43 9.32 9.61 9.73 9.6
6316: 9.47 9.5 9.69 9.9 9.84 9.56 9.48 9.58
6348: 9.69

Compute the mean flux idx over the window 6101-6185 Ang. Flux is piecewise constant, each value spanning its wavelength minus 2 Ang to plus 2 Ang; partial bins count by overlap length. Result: 9.76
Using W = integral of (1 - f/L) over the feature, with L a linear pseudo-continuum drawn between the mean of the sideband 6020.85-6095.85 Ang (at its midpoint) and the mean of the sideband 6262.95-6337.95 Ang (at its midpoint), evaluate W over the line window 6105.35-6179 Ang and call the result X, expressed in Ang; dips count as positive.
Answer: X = 1.5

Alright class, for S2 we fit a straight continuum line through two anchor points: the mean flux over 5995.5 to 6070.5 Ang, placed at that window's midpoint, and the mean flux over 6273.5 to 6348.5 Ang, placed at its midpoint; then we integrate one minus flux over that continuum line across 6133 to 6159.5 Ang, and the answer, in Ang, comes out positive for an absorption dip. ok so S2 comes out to -0.11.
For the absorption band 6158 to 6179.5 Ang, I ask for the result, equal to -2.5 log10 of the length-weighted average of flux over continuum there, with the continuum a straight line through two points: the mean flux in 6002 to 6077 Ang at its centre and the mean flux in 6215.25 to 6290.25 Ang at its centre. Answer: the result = 0.04 mag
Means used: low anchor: 10.1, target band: 9.29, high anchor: 9.41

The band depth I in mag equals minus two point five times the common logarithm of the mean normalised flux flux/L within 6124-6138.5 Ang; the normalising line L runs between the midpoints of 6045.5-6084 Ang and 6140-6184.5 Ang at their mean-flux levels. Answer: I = -0.03 mag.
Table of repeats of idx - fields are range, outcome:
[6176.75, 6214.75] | 9.55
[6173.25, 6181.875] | 9.44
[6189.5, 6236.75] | 9.44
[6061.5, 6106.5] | 10.2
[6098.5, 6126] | 9.95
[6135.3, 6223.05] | 9.56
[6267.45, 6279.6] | 9.7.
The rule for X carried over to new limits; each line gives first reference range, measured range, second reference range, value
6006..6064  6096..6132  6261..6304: -0.3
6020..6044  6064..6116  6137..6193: -1.5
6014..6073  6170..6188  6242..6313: 0.6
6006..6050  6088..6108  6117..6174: -0.4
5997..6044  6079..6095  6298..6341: -0.4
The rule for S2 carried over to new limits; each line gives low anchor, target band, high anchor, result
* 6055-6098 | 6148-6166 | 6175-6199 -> 0.2 Ang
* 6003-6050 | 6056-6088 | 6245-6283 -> -1.1 Ang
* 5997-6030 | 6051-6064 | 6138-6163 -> -0.5 Ang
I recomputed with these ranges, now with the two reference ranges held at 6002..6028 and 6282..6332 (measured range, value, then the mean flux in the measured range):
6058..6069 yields -0.06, 10.2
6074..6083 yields -0.05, 10.2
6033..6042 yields -0.08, 10.5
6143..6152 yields -0.03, 9.98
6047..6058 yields -0.04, 10.1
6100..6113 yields -0.04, 10.1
